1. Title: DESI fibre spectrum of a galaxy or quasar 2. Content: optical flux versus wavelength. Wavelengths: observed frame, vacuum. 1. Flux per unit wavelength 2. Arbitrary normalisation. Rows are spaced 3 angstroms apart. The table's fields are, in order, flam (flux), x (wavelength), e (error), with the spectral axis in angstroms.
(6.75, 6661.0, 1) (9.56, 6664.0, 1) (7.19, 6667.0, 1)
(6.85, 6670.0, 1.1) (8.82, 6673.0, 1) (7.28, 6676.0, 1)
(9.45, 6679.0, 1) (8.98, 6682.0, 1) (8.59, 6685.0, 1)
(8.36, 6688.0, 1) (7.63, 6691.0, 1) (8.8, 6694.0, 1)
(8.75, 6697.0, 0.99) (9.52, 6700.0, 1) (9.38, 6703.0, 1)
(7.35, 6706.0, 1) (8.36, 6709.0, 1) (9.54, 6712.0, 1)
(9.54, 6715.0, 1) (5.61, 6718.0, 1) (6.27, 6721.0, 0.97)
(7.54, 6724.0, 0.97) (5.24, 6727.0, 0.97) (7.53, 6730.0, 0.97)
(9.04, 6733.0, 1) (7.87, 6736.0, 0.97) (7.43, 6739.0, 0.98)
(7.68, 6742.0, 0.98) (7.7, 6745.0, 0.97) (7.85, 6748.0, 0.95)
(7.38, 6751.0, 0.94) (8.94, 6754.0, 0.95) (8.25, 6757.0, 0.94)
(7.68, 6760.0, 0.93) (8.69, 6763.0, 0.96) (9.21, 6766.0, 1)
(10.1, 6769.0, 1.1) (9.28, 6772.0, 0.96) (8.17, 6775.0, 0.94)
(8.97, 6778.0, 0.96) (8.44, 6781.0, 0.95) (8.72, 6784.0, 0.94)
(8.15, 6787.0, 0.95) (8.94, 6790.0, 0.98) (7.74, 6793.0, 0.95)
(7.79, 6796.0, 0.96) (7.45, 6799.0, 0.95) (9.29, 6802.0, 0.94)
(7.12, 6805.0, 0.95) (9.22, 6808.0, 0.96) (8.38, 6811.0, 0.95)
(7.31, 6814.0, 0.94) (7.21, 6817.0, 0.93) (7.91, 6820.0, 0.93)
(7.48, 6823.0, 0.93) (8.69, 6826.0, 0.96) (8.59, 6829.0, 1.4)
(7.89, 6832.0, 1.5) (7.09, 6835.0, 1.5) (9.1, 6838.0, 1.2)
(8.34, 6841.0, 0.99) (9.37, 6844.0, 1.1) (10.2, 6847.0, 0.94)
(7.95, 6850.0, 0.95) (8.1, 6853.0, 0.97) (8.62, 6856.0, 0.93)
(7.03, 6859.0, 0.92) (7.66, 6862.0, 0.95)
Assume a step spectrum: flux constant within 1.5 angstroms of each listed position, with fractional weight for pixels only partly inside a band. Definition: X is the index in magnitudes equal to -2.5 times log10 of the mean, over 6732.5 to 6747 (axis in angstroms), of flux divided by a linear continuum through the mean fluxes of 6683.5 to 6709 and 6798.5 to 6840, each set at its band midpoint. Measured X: 0.068 mag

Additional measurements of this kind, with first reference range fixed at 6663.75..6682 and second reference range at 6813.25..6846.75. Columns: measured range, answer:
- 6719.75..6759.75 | 0.078 mag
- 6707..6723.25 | 0.046 mag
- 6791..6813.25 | 0.007 mag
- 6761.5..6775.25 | -0.125 mag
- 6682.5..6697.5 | -0.036 mag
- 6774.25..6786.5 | -0.050 mag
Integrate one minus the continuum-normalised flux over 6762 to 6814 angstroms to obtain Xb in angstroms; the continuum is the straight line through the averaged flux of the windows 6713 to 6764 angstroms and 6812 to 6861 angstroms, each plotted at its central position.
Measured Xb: -4.0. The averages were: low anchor 7.67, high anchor 8.18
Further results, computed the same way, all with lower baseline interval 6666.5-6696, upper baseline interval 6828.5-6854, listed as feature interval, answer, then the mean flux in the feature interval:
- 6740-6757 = 0.9 angstroms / 7.93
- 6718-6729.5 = 2.7 angstroms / 6.36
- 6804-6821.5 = 1.2 angstroms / 7.88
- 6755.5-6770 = -0.6 angstroms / 8.74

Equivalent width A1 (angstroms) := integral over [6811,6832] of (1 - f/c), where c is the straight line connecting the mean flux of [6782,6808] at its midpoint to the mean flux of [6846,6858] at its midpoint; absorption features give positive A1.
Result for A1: 1.2 angstroms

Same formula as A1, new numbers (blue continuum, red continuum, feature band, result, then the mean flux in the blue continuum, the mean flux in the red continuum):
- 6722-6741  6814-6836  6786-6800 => -0.64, 7.42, 7.82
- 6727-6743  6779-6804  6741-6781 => -2.50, 7.67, 8.3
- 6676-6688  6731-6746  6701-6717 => -0.80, 8.71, 7.94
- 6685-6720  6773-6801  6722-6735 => 1.65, 8.42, 8.3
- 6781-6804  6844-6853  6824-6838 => 0.95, 8.28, 8.96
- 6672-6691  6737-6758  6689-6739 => 1.31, 8.5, 7.88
